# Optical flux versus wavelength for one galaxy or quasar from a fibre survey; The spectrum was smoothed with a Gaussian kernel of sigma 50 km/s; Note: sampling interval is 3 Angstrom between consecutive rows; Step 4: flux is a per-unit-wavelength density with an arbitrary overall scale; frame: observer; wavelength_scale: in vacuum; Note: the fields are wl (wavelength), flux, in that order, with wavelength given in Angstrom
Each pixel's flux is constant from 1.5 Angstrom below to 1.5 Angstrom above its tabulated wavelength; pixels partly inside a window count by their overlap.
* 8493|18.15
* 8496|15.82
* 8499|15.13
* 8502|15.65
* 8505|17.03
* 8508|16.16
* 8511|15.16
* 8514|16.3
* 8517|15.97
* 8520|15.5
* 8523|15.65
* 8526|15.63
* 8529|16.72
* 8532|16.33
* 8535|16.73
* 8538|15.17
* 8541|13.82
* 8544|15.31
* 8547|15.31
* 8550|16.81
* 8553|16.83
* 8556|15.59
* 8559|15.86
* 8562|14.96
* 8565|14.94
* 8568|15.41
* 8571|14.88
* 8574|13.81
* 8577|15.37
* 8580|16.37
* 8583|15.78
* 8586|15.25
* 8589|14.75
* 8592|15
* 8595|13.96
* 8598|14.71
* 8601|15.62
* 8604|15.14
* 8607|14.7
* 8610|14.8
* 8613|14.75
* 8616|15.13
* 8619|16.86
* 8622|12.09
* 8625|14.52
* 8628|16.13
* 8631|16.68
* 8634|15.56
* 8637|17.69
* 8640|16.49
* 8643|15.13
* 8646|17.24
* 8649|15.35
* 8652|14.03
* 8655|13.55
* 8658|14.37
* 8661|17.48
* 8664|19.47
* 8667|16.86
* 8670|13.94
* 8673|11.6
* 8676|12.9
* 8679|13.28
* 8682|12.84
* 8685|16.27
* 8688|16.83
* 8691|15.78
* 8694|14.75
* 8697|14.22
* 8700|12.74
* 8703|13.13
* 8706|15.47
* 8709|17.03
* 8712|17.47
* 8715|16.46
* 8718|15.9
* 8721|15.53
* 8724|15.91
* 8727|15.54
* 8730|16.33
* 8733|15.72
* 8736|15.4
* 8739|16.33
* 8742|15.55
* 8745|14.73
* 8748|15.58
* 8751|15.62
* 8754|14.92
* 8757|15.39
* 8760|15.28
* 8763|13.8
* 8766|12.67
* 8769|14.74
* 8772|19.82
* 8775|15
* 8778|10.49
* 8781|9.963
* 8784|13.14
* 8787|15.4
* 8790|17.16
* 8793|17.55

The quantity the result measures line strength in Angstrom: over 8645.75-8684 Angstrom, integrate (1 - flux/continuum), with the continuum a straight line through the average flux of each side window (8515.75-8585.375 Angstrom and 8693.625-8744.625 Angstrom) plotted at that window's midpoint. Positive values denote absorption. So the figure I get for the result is 1.8 Angstrom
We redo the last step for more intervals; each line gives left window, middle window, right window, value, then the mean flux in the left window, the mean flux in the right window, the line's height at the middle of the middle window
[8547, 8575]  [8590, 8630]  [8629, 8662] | 1.9 Angstrom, 15.5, 15.8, 15.6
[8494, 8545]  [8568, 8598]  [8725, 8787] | 1.0 Angstrom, 15.8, 14.8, 15.5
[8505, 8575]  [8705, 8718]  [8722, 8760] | -0.8 Angstrom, 15.6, 15.6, 15.6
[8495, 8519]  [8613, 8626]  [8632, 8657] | 0.8 Angstrom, 15.9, 15.6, 15.7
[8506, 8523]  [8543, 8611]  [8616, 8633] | 1.0 Angstrom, 15.8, 15.3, 15.5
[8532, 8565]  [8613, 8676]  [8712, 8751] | 1.2 Angstrom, 15.6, 15.8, 15.7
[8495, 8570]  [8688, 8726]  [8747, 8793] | -1.2 Angstrom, 15.7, 14.7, 15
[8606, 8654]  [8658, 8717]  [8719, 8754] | 1.4 Angstrom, 15.4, 15.6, 15.5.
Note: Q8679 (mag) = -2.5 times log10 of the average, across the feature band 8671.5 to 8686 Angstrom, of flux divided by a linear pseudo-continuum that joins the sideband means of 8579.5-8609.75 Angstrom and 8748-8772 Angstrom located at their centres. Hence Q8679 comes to 0.14 mag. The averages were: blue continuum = 15.1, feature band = 13.3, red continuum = 15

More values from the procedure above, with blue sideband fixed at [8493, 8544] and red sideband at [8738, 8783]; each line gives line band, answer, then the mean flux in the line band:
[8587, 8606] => 0.042 mag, 14.9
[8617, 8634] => 0.002 mag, 15.3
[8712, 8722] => -0.096 mag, 16.2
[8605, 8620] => 0.013 mag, 15.2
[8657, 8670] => -0.114 mag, 16.8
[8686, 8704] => 0.022 mag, 14.7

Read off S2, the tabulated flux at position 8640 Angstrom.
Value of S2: 16.49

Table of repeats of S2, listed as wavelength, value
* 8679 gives 13.28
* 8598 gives 14.71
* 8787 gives 15.4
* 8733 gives 15.72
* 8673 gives 11.6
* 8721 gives 15.53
